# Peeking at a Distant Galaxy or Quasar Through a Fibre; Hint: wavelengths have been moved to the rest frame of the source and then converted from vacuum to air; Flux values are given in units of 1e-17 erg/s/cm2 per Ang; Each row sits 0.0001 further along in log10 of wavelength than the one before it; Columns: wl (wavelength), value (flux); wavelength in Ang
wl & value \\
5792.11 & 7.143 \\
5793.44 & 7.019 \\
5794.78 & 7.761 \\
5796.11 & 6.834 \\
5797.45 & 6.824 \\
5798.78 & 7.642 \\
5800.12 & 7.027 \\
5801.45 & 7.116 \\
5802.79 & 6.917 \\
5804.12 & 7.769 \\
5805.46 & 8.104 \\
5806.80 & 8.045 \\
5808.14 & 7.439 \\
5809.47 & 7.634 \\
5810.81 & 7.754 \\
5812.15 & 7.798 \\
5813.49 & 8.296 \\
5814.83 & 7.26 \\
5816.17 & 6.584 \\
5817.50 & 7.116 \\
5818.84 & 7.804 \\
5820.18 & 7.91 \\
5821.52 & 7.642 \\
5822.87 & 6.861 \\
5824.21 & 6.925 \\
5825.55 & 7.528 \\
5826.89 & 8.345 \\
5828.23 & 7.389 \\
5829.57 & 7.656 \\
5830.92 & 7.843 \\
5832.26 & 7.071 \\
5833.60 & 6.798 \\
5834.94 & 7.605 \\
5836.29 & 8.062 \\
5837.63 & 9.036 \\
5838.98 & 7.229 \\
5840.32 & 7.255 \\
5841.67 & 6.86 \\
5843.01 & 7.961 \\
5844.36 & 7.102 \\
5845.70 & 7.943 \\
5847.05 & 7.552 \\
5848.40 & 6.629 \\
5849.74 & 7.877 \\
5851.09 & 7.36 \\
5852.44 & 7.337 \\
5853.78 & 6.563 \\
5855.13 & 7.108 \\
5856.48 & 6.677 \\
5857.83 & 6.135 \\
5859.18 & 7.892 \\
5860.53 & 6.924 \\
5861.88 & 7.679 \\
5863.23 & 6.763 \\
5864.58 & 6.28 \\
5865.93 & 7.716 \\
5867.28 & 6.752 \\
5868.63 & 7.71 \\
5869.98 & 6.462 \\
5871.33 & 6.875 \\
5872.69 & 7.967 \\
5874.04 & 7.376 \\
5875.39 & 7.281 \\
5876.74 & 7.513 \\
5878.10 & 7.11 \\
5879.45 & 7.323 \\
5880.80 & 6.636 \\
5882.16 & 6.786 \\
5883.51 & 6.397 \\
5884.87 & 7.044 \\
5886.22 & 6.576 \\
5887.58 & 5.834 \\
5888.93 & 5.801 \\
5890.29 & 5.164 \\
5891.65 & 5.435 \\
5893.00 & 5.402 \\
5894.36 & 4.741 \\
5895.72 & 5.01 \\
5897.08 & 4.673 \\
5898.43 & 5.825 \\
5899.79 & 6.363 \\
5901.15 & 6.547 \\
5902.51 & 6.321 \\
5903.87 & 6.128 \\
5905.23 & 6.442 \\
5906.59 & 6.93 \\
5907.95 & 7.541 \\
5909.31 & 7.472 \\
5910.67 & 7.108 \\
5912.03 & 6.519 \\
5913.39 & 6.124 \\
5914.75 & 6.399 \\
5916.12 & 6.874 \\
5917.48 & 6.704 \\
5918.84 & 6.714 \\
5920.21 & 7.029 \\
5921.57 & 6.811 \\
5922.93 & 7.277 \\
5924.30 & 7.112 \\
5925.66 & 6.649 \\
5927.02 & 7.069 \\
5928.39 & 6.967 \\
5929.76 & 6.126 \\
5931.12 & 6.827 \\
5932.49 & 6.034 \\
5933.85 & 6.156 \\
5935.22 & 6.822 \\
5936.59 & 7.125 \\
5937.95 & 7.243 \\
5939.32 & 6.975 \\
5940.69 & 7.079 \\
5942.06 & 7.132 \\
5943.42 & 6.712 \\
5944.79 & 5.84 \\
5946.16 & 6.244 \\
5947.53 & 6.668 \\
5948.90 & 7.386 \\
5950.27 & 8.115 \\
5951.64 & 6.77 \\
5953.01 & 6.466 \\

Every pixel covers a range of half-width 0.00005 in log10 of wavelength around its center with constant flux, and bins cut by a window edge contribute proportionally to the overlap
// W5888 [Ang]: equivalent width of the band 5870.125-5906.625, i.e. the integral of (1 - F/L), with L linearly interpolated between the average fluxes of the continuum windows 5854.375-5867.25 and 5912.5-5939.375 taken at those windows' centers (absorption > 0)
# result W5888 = 2.9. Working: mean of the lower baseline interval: 7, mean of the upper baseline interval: 6.74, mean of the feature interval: 6.34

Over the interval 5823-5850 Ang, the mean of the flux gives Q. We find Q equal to 7.52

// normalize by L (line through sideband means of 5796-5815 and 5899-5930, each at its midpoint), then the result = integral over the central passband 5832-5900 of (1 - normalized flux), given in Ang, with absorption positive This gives 2.4 Ang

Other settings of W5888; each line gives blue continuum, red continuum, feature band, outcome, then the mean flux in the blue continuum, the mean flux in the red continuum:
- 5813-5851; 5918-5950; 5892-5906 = 2.57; 7.5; 6.8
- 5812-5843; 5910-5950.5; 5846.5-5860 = 0.42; 7.52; 6.78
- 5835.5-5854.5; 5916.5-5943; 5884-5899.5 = 3.28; 7.48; 6.84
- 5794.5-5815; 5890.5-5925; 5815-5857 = -1.43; 7.52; 6.36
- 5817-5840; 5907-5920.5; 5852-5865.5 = 0.69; 7.58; 6.84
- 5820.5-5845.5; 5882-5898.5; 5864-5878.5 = -2.04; 7.52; 5.71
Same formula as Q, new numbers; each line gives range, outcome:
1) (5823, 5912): 6.91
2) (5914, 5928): 6.86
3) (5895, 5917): 6.39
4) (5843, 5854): 7.37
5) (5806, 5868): 7.39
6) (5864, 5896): 6.57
